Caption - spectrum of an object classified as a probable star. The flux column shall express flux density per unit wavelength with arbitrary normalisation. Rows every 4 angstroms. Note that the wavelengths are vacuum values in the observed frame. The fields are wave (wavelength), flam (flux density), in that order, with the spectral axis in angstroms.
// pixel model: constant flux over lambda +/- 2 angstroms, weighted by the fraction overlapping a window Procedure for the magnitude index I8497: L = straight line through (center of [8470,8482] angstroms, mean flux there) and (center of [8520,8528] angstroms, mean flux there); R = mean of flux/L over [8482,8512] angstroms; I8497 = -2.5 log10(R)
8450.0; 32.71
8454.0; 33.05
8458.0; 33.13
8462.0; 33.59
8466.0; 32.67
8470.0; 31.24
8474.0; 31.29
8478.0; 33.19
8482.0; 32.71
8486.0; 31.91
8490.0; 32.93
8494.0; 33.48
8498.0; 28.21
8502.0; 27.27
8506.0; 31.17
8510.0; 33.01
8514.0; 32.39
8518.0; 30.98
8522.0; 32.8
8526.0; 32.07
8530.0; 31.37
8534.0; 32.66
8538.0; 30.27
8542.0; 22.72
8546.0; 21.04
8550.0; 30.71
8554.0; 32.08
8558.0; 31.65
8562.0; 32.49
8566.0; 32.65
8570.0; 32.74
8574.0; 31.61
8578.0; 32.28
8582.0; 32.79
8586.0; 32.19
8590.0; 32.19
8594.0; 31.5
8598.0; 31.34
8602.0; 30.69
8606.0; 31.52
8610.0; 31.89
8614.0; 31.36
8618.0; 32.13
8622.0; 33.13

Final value 0.04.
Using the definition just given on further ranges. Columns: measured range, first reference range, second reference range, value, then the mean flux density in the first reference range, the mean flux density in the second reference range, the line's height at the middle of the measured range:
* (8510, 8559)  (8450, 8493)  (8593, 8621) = 0.07 mag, 32.6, 31.5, 32.1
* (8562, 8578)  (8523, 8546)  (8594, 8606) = -0.07 mag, 29.2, 31.2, 30.3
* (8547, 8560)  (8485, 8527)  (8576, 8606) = 0.03 mag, 31.5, 31.8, 31.7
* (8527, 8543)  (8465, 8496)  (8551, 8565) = 0.08 mag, 32.4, 32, 32.1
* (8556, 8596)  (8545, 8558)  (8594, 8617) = -0.07 mag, 29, 31.4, 30.1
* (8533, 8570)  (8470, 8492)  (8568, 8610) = 0.08 mag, 32.3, 31.9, 32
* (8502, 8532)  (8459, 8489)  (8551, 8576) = 0.02 mag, 32.4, 32.1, 32.3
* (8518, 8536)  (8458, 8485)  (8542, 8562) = -0.08 mag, 32.5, 28.6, 29.8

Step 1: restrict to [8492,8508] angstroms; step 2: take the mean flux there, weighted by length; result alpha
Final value 30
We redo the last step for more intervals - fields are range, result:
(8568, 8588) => 32.3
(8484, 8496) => 32.8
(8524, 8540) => 31.6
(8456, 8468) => 33.1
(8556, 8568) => 32.3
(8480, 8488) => 32.3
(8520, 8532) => 32.1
